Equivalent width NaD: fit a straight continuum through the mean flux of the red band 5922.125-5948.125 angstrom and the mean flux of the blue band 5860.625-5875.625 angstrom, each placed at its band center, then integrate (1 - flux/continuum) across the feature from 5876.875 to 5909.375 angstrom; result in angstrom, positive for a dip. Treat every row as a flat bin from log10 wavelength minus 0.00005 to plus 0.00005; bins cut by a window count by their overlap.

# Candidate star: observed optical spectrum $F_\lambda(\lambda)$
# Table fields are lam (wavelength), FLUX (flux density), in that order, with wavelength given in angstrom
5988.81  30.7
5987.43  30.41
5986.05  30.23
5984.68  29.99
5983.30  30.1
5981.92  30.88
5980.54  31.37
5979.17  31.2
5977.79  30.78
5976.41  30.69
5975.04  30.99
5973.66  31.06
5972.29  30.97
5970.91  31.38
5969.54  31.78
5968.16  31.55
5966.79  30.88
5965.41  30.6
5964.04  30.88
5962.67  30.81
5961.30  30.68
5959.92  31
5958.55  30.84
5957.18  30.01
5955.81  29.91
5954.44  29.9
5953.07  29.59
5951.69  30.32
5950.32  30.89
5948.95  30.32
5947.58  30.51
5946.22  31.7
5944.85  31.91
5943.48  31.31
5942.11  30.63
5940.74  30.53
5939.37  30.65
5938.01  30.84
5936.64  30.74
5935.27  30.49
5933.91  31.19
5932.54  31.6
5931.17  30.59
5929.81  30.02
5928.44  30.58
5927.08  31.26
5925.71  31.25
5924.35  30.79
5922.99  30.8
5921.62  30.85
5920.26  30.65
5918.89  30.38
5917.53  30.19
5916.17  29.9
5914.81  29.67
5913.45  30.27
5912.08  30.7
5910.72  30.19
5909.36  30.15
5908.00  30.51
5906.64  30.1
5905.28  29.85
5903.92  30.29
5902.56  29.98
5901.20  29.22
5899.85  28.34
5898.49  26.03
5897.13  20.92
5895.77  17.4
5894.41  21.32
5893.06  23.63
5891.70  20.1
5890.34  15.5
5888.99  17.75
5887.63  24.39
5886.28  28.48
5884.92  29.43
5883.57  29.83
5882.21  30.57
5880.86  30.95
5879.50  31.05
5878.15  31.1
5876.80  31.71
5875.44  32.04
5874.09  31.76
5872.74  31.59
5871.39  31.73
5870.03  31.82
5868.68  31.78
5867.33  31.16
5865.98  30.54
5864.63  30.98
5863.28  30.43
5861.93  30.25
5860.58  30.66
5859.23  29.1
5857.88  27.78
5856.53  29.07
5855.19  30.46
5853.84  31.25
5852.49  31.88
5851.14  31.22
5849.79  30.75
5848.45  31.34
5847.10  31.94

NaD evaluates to 4.8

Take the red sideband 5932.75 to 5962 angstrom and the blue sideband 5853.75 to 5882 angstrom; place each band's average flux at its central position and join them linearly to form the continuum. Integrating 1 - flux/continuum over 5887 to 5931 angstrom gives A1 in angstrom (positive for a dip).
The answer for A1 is 4.4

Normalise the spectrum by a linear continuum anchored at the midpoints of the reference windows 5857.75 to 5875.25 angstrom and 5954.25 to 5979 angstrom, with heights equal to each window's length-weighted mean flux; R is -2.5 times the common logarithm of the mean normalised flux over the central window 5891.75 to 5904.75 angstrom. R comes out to 0.23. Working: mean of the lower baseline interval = 30.9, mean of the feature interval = 25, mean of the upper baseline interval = 30.8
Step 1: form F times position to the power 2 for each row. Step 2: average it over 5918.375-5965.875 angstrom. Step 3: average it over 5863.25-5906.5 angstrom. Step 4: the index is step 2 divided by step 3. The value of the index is 1.12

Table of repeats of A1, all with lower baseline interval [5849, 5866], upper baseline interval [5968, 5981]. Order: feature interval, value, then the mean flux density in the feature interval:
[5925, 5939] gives 0.0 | 30.9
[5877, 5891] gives 1.6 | 27.1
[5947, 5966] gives 0.4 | 30.4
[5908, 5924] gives 0.2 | 30.4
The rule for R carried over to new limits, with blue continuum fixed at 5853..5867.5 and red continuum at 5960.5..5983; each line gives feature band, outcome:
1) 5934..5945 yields 0.00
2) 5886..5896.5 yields 0.41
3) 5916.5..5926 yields 0.00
